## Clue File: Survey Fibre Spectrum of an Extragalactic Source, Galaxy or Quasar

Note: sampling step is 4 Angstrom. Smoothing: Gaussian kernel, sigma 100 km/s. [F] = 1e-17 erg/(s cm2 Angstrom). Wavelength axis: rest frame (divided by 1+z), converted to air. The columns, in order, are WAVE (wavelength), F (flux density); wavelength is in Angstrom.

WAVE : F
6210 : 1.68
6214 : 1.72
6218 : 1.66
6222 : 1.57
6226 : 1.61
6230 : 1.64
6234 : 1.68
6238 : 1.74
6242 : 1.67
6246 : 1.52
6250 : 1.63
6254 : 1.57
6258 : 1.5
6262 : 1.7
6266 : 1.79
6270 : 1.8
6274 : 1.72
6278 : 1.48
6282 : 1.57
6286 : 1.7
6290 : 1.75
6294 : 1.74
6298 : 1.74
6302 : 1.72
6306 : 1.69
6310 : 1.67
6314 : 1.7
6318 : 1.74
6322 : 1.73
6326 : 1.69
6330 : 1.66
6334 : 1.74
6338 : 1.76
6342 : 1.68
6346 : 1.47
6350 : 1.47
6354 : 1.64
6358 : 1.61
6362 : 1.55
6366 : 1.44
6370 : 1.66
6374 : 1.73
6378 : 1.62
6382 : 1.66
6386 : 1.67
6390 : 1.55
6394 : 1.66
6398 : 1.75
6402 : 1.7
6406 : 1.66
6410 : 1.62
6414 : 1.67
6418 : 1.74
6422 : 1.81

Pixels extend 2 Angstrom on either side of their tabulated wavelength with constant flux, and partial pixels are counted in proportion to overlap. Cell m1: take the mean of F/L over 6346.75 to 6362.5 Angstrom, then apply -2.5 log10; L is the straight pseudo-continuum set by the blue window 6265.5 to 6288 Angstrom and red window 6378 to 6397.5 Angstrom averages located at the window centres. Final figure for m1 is 0.06 mag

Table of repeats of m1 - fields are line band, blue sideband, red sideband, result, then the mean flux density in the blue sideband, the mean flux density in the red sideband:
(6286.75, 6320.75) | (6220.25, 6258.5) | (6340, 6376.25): -0.08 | 1.62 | 1.58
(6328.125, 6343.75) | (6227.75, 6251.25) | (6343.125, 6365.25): -0.10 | 1.65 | 1.55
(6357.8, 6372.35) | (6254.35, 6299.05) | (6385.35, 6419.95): 0.07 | 1.68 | 1.67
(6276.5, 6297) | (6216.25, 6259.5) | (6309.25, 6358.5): -0.01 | 1.62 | 1.66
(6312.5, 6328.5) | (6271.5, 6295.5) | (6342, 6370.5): -0.07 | 1.66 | 1.55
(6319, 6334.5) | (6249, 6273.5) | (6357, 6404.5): -0.03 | 1.67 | 1.63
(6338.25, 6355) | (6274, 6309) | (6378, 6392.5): 0.04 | 1.68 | 1.63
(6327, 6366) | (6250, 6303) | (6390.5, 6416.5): 0.04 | 1.67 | 1.67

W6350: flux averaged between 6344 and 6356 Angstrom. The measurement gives 1.53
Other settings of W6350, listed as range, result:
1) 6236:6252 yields 1.64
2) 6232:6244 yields 1.7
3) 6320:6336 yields 1.71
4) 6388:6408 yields 1.66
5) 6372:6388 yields 1.67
